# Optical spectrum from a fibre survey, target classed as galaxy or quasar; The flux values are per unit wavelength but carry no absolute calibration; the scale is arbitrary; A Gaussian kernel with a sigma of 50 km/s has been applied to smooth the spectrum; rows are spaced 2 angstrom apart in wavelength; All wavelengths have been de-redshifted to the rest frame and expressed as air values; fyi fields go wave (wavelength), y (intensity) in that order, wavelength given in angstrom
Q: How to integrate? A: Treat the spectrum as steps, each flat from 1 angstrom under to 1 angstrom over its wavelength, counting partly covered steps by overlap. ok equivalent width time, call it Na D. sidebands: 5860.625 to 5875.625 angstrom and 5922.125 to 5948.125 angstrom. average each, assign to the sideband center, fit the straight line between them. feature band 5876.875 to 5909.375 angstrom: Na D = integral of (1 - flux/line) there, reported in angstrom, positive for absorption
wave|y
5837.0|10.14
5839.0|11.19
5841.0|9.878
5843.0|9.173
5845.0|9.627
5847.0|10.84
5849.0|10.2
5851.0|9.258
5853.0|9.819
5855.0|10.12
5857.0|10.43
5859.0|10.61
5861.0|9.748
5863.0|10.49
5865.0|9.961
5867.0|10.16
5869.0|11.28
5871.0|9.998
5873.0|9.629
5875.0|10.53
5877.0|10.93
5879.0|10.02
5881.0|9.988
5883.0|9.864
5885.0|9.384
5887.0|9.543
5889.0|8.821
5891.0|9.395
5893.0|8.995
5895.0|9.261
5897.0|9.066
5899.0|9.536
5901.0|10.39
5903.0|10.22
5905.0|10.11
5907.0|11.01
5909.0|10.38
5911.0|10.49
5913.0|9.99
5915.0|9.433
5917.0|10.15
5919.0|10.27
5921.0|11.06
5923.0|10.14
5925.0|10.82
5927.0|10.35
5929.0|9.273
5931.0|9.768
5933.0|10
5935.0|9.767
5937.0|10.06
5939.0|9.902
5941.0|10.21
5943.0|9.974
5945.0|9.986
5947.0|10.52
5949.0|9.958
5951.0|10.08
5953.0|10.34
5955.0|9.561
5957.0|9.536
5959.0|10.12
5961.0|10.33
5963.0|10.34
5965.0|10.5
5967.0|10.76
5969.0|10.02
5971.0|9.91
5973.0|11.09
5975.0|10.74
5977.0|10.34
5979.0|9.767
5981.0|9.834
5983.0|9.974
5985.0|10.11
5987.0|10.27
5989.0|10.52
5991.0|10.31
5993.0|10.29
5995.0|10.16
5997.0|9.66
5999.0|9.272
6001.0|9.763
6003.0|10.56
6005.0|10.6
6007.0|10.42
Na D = 1.3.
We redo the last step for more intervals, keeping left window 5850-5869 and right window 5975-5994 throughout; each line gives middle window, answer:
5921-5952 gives 0.2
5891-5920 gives 0.6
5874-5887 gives 0.1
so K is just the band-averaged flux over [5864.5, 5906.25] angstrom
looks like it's 9.87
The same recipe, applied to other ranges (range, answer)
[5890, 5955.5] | 10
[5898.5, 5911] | 10.3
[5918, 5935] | 10.2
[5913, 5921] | 10.1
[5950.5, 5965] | 10.1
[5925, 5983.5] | 10.1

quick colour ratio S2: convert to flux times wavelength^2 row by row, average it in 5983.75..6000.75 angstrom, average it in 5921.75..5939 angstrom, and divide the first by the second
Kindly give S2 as 1.0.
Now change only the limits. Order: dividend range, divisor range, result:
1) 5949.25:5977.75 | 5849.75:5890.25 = 1.06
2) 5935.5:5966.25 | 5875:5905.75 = 1.06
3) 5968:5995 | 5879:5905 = 1.10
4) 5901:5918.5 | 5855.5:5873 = 1.01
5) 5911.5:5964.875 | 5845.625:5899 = 1.04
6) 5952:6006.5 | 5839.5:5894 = 1.06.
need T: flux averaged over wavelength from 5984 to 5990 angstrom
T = 10.3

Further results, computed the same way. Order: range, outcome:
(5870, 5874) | 9.81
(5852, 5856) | 9.97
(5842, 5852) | 9.82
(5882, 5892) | 9.4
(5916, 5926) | 10.5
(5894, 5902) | 9.56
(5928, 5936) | 9.7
